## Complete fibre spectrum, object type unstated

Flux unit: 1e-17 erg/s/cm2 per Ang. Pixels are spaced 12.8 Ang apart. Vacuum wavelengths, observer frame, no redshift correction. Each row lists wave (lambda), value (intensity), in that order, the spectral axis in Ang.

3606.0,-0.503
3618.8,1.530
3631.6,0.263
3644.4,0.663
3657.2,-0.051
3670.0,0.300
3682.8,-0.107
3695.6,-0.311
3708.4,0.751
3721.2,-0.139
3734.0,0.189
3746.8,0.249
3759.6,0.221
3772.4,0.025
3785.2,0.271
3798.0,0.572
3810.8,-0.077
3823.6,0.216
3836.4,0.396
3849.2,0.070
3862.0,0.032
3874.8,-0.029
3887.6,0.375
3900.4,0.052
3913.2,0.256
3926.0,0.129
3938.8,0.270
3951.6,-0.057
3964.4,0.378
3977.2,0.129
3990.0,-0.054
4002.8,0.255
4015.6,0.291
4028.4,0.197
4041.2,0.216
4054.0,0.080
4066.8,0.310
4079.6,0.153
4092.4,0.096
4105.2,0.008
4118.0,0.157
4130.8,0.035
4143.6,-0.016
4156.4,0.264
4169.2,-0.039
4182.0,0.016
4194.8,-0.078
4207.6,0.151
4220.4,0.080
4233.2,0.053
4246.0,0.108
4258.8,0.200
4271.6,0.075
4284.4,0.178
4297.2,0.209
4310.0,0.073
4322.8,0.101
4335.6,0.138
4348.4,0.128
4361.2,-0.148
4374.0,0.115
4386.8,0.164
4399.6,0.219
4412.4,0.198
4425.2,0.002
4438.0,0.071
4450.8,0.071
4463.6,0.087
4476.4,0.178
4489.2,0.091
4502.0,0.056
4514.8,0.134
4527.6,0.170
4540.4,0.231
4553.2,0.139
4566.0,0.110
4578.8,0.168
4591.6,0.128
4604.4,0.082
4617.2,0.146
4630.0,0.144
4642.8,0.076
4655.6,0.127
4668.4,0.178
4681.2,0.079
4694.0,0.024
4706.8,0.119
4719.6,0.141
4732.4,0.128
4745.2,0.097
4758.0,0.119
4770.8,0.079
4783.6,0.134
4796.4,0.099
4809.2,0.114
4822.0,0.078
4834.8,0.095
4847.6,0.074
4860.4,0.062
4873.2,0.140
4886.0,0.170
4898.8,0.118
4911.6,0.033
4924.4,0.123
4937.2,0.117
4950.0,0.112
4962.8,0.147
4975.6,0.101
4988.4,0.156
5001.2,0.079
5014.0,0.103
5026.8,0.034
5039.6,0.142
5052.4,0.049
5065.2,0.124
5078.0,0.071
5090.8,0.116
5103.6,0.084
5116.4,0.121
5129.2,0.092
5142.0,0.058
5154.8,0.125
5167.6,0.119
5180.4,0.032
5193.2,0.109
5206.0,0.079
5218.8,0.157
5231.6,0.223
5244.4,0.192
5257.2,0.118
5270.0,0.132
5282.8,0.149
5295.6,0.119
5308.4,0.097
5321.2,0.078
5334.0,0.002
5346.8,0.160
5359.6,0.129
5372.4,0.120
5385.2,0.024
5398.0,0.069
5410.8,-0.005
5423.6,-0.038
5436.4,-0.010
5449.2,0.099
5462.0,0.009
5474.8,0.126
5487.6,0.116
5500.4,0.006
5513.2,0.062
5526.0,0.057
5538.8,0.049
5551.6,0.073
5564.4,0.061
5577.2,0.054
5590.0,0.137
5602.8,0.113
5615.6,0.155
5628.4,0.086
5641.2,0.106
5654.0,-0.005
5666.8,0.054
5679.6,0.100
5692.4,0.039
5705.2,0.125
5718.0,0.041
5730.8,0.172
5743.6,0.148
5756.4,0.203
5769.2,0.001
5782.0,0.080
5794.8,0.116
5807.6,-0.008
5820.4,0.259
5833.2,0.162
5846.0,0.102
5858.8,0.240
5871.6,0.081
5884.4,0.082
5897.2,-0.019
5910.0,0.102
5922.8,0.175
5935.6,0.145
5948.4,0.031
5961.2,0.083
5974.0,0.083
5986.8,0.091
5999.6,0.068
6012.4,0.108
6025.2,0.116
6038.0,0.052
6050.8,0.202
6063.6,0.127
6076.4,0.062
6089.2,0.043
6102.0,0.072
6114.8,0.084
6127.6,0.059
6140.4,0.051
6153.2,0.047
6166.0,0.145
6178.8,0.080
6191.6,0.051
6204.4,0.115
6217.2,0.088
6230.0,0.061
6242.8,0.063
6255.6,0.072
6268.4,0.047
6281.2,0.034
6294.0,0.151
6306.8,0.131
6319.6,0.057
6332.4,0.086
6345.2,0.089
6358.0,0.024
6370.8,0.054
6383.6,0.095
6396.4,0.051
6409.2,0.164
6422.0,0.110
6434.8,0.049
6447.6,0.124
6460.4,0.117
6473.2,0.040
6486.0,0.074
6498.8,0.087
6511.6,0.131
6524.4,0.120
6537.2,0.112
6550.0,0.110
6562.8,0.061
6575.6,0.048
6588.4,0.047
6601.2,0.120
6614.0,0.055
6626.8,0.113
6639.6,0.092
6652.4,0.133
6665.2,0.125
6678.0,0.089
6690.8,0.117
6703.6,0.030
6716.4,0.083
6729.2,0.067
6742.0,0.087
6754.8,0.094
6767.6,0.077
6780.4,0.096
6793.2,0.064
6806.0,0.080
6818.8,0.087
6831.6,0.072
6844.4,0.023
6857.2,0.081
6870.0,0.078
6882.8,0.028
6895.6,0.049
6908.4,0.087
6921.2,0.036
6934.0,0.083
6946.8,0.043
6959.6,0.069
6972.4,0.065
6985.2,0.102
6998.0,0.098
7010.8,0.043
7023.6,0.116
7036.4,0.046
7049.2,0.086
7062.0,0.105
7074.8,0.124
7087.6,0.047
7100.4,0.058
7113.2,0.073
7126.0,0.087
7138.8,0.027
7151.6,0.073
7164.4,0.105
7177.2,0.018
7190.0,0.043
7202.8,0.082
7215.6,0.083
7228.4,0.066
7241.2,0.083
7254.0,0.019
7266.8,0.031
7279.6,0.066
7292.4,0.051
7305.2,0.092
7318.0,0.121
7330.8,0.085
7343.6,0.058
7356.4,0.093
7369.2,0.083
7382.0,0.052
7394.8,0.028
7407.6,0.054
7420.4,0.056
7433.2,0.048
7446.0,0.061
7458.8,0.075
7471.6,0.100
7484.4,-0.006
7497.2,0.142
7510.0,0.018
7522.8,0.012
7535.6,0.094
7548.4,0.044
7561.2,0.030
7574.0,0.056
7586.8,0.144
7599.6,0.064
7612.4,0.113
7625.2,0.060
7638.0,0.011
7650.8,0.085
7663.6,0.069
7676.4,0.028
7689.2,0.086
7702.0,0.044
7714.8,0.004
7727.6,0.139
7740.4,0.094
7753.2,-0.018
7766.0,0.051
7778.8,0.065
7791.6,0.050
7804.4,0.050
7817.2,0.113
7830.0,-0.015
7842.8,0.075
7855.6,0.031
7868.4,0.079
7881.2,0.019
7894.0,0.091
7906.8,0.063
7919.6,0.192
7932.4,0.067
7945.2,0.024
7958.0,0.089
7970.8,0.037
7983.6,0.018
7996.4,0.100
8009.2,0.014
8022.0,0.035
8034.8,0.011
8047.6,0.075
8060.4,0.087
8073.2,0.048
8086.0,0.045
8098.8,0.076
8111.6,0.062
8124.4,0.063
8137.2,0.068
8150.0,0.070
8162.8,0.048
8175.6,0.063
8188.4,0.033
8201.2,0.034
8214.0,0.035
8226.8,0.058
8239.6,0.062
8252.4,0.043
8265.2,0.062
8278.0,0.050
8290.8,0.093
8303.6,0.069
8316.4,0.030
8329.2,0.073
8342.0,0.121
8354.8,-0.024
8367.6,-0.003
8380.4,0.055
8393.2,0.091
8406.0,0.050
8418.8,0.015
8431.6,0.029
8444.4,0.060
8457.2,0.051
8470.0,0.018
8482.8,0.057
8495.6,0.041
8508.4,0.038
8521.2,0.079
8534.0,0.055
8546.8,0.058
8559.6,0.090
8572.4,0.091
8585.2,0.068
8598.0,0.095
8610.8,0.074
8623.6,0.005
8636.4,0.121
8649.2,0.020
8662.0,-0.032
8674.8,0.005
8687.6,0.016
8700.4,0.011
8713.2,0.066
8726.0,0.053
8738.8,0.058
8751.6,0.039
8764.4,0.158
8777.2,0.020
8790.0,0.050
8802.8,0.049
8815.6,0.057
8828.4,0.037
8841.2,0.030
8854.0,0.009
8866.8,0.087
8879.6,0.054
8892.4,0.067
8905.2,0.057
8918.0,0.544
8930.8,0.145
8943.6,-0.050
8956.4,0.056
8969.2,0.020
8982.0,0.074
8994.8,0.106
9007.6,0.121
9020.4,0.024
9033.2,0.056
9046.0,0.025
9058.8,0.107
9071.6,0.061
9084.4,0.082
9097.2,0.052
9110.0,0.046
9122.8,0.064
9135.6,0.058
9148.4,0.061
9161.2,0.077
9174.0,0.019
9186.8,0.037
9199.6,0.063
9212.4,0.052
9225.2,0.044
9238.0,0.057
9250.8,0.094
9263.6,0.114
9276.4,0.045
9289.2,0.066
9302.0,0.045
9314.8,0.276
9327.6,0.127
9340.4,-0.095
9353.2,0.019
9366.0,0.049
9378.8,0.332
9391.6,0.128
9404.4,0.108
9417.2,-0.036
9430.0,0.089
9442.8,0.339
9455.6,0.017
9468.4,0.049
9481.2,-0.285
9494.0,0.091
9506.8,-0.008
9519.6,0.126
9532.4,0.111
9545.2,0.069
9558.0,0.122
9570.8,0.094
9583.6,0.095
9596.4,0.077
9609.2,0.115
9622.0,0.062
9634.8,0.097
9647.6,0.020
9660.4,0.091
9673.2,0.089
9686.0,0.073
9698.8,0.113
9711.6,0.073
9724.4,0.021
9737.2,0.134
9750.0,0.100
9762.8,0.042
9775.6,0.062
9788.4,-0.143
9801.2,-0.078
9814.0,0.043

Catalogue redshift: 1.392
